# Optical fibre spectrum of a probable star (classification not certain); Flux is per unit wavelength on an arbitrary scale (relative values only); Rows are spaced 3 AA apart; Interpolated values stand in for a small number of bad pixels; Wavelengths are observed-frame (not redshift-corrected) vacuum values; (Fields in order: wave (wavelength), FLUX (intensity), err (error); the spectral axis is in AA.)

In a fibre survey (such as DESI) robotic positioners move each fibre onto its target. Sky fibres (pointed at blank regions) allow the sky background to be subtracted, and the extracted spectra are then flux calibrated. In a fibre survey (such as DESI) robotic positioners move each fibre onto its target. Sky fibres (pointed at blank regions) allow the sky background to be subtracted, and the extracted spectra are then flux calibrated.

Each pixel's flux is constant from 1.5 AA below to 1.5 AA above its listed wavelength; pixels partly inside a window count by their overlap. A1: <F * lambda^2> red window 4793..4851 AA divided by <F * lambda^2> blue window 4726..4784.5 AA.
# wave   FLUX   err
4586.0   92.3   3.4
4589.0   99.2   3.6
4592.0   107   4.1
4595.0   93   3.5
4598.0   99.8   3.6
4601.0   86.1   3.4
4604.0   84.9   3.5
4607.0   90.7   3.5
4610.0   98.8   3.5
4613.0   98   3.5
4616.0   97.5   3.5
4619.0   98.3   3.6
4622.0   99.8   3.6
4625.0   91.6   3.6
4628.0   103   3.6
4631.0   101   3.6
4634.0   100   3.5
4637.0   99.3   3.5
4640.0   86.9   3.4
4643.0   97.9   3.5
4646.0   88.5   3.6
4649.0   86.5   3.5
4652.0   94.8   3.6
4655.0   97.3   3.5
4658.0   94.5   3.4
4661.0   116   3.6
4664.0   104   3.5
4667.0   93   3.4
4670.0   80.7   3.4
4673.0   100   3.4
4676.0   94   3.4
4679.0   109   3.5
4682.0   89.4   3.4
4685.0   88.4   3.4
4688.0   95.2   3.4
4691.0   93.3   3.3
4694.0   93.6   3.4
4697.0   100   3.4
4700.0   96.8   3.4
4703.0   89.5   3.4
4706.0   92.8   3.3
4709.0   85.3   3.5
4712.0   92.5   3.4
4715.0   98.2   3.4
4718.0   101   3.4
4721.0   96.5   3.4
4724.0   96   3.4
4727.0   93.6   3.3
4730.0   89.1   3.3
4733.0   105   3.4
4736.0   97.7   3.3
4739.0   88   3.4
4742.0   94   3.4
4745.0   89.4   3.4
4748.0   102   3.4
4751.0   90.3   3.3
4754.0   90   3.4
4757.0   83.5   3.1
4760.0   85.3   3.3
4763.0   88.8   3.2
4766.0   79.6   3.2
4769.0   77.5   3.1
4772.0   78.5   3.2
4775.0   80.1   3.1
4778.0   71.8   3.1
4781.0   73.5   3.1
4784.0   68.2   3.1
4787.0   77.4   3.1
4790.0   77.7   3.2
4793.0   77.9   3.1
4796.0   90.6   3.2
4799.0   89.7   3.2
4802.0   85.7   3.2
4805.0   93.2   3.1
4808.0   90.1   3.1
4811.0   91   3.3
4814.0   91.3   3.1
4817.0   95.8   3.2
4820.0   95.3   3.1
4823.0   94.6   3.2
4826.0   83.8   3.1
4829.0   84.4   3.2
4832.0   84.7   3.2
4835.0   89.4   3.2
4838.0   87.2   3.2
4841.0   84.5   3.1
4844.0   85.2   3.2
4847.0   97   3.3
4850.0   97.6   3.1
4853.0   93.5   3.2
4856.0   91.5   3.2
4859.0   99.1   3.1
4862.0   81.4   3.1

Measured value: 1.07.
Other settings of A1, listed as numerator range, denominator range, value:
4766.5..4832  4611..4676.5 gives 0.93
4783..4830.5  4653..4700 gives 0.95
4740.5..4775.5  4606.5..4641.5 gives 0.94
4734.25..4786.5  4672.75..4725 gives 0.91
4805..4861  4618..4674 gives 1.02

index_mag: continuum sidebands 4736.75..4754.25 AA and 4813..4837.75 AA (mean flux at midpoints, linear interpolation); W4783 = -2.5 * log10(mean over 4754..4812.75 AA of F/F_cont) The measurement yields 0.11 mag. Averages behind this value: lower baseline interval 92.7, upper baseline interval 89.7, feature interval 82.4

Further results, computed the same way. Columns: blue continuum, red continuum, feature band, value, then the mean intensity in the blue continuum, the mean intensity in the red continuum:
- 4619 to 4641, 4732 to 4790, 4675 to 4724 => -0.05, 97.7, 84.9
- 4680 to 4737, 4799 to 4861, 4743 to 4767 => 0.05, 94.5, 90.6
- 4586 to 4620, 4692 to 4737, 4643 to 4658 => 0.03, 95.6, 95.1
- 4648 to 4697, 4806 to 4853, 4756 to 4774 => 0.13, 95.8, 90.3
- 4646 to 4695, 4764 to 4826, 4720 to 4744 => -0.06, 95.4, 84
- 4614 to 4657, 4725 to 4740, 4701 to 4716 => 0.04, 95.9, 94.9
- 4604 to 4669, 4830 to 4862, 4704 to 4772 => 0.03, 96.6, 90.4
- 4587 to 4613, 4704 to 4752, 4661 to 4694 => -0.01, 95.1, 94.5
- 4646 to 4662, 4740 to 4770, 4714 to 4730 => -0.06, 96.4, 88.2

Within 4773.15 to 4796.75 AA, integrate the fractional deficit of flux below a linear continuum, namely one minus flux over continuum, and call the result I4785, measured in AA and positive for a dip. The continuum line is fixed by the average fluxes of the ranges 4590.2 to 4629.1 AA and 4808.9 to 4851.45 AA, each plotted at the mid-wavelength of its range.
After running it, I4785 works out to 3.8 AA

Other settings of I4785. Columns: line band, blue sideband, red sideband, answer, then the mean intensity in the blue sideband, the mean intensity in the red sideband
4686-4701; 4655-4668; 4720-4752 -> 0.5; 102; 94.7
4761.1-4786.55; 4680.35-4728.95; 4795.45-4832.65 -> 3.9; 93.9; 90.1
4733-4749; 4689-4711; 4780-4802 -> -1.4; 93.1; 79.9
